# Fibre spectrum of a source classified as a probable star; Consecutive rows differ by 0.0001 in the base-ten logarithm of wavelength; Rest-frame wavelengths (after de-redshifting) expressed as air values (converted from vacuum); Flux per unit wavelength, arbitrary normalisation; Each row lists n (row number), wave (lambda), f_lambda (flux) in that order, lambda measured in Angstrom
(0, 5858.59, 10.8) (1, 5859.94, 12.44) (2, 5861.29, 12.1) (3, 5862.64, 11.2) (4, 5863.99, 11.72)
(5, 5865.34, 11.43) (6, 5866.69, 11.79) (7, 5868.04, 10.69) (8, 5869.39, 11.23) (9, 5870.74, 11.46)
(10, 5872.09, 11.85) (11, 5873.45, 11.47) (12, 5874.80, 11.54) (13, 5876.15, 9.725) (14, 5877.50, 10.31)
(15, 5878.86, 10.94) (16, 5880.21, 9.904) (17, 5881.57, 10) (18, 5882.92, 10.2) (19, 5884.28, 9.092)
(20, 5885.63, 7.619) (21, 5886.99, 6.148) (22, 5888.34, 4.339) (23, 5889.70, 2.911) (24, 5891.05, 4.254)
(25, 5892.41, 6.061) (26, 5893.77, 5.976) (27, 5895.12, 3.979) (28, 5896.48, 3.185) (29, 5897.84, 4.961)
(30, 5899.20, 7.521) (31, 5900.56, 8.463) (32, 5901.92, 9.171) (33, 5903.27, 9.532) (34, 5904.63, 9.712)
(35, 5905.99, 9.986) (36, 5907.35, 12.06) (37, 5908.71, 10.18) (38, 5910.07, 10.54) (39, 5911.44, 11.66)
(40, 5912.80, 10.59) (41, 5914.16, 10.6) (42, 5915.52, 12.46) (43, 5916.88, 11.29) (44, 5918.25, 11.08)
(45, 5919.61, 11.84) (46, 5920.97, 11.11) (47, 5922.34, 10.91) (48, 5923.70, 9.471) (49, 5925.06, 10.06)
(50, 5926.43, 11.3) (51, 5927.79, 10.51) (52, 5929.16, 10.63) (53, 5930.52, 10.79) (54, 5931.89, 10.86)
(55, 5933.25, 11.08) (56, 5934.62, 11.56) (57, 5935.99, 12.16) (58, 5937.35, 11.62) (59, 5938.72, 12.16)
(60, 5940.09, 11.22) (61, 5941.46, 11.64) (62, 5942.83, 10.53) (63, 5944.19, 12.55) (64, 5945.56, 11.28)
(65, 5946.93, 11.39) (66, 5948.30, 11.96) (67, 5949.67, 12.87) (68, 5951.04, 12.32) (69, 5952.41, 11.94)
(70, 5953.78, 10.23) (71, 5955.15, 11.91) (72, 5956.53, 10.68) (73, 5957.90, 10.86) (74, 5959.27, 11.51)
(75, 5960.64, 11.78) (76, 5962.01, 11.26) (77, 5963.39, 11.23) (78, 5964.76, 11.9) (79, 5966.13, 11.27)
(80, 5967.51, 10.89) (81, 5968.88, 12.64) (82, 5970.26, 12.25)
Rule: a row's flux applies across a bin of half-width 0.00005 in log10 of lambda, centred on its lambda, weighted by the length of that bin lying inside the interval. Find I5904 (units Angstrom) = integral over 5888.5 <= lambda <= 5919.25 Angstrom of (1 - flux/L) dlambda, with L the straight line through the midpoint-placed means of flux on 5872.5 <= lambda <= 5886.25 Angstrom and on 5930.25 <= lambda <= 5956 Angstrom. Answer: 6.62 Angstrom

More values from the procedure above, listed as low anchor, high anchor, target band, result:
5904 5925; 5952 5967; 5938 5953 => -0.85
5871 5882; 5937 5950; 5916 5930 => 0.69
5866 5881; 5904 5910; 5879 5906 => 8.96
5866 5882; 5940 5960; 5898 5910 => 1.87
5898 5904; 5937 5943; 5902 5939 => -3.87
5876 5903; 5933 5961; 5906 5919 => -3.10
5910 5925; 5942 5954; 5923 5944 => 0.61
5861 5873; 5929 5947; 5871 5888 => 2.43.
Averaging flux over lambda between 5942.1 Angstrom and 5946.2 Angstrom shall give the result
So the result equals 11.5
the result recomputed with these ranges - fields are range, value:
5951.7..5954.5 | 11.1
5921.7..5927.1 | 10.4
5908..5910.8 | 10.4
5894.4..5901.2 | 5.61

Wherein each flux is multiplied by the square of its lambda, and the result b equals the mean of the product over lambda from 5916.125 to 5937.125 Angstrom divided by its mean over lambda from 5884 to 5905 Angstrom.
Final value 1.75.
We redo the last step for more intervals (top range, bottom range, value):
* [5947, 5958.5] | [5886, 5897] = 2.51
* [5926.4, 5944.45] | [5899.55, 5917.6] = 1.09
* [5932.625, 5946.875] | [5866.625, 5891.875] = 1.29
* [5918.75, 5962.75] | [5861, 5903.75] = 1.32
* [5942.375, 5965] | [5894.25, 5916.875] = 1.29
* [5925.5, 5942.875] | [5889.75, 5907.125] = 1.65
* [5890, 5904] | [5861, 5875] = 0.55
